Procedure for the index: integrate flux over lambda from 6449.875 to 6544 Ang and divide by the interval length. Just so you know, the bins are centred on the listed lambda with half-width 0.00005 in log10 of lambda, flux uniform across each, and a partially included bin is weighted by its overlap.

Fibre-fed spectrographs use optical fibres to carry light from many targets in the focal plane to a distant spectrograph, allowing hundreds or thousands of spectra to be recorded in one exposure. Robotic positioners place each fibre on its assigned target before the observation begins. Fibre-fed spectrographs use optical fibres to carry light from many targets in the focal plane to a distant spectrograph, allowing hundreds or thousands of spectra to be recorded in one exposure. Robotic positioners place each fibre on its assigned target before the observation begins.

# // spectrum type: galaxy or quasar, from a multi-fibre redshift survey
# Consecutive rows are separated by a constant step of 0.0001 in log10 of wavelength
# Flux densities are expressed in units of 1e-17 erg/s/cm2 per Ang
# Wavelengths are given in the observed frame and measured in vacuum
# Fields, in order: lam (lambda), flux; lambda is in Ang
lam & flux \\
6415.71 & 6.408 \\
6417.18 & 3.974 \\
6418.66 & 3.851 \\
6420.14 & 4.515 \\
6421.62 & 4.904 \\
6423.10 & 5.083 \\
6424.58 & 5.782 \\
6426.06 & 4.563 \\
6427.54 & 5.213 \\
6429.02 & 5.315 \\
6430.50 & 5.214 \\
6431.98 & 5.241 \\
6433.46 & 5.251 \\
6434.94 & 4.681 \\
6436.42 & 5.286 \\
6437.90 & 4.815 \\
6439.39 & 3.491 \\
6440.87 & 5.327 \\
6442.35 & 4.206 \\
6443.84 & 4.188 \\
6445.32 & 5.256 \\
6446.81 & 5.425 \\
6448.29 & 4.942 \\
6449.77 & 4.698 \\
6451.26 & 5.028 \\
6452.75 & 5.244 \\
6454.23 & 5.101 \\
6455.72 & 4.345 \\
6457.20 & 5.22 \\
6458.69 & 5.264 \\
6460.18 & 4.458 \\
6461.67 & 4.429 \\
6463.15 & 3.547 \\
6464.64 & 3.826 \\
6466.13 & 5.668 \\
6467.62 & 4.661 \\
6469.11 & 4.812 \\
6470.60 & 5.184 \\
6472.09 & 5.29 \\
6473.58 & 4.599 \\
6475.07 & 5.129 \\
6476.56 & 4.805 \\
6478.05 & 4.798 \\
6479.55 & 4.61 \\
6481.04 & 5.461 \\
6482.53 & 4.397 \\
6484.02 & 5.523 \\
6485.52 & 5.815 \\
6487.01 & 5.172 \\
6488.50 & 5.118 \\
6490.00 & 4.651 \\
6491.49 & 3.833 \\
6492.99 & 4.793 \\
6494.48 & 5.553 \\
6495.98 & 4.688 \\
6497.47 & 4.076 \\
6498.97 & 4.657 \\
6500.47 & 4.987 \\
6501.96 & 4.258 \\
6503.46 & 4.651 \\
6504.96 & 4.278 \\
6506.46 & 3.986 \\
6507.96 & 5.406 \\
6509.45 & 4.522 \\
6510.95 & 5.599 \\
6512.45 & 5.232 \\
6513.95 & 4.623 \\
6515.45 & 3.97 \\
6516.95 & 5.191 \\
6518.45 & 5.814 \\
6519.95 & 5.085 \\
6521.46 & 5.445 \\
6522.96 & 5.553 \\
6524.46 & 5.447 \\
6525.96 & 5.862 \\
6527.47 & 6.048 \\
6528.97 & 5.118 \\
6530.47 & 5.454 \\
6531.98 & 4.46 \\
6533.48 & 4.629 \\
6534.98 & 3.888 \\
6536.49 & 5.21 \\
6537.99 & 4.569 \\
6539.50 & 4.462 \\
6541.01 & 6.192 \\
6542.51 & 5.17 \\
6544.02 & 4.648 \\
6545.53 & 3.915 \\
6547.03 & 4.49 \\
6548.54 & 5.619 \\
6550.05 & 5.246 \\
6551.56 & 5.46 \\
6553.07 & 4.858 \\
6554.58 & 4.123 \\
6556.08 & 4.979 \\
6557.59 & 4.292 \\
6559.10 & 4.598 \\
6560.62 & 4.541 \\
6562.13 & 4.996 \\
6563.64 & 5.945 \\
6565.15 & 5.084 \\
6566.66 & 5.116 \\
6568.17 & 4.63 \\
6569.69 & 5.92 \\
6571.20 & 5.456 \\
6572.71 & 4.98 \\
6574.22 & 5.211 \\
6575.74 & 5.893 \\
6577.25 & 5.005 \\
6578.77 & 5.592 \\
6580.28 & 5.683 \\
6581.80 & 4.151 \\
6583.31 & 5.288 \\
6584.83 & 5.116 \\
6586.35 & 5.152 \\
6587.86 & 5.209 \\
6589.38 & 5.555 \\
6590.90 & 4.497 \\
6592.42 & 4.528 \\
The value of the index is 4.91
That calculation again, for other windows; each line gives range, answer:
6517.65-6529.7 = 5.54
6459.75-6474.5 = 4.66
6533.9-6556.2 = 4.85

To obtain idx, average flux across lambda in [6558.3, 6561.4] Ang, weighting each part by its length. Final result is 4.56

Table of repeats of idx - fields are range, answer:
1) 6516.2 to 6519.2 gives 5.51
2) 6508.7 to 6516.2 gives 4.79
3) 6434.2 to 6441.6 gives 4.72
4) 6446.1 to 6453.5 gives 5.07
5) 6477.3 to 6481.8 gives 4.95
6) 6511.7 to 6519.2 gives 4.97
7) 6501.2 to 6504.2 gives 4.46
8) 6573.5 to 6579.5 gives 5.42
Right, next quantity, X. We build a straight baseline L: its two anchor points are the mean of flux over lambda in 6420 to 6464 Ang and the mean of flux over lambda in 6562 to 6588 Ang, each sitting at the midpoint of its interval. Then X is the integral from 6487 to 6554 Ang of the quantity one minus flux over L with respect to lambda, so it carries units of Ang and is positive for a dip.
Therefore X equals 2.2 Ang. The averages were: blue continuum 4.87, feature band 4.93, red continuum 5.25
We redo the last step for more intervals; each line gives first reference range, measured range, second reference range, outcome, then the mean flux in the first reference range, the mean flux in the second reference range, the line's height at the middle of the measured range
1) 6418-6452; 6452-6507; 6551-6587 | 1.8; 4.88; 5.08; 4.95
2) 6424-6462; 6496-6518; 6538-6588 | 1.3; 4.92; 5.05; 4.99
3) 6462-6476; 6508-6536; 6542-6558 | -2.0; 4.74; 4.81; 4.78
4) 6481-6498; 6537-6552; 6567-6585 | 0.4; 4.91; 5.24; 5.12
